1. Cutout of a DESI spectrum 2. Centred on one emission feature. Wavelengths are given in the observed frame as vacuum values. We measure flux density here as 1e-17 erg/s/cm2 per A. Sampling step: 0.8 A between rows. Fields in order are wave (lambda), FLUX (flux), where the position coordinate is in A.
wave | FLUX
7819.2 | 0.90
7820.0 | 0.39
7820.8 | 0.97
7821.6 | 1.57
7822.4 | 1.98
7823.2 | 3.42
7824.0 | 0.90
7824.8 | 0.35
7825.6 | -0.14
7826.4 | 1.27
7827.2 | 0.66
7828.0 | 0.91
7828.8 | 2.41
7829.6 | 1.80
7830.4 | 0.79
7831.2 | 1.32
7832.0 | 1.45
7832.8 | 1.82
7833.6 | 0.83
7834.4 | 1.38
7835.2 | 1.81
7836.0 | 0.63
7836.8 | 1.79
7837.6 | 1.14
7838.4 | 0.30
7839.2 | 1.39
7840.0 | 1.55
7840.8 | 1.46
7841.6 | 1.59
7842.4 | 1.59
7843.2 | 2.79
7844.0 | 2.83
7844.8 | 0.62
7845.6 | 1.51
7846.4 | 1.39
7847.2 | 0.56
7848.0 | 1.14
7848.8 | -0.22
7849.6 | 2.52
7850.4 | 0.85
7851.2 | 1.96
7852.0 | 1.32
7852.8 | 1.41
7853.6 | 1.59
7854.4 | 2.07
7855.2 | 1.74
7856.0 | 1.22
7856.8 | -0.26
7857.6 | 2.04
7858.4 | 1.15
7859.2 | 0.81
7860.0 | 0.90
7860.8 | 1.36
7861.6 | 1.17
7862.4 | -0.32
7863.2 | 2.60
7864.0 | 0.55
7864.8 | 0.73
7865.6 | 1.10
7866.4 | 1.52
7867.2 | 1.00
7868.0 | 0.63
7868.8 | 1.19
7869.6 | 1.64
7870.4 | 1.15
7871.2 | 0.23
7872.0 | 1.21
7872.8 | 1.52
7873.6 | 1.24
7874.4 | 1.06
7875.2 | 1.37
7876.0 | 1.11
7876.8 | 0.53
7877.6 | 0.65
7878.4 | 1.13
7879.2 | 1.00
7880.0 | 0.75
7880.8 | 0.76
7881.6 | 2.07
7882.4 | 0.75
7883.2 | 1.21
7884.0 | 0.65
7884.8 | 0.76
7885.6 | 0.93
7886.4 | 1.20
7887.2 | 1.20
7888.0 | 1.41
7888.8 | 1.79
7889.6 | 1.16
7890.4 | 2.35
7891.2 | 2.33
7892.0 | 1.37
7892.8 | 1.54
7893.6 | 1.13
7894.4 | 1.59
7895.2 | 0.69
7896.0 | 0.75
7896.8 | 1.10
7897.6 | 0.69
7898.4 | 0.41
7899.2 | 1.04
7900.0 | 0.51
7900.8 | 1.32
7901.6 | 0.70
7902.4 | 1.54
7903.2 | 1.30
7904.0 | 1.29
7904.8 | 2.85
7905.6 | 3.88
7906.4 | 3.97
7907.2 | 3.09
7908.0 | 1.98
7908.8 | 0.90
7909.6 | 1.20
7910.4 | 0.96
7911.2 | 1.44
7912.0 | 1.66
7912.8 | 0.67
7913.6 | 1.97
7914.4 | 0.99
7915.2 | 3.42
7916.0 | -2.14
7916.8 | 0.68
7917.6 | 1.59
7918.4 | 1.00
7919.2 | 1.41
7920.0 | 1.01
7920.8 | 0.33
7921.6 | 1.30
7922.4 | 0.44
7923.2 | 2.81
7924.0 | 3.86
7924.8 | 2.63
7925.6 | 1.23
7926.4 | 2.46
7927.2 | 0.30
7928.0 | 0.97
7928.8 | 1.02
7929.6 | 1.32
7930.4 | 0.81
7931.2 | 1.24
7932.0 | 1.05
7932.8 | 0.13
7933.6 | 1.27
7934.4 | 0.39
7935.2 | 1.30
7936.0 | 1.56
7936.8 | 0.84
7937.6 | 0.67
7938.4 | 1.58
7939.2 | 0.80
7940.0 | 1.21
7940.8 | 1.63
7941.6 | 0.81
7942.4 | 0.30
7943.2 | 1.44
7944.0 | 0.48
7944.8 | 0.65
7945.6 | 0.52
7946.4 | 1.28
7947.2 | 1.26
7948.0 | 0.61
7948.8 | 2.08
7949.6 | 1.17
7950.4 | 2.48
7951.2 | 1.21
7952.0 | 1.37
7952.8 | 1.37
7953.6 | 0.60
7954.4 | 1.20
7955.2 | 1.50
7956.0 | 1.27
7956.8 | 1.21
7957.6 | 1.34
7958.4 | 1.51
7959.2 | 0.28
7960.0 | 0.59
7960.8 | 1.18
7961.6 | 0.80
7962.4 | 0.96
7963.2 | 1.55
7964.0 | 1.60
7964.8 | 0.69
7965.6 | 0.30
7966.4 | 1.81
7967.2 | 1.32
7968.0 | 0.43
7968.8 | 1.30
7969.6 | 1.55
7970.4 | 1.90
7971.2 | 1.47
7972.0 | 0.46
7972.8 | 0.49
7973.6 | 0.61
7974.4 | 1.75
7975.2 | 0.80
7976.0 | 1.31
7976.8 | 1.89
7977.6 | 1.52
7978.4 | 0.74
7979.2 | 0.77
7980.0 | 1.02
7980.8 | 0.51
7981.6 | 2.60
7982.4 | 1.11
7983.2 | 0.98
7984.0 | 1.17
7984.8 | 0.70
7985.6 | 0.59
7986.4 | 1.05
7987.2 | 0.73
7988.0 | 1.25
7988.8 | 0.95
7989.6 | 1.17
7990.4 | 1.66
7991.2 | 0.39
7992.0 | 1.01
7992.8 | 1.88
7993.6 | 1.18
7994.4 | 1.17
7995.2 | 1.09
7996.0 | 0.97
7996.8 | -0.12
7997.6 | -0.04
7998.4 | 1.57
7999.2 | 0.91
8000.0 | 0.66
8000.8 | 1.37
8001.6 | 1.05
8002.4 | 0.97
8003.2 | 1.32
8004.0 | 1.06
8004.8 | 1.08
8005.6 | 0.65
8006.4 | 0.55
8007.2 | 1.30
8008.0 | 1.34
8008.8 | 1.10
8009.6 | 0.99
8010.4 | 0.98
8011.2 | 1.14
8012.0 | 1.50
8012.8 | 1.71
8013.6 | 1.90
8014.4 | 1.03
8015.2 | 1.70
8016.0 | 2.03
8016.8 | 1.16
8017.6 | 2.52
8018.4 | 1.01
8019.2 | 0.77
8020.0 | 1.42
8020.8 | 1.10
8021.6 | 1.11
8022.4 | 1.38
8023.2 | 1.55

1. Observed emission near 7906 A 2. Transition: [S II]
